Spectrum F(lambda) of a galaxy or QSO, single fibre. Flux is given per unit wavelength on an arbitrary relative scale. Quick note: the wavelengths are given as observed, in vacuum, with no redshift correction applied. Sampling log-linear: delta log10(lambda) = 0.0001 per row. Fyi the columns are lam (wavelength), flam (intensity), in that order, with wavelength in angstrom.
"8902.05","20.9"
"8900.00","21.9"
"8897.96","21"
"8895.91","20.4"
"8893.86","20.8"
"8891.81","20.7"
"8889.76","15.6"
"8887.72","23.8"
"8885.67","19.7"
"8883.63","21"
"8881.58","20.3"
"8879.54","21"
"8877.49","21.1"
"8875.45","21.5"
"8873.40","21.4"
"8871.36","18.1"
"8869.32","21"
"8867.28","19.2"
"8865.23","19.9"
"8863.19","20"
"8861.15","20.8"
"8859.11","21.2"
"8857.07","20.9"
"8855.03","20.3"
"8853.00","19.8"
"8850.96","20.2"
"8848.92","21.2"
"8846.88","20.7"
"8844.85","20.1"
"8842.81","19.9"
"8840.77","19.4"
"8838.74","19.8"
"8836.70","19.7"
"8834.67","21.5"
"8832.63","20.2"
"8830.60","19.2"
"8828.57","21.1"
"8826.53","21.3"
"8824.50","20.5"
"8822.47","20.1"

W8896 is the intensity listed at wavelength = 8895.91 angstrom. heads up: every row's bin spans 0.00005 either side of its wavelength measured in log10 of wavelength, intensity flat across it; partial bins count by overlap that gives 20.4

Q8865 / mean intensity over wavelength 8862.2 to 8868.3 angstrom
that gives 19.7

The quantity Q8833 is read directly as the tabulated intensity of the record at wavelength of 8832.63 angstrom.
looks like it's 20.2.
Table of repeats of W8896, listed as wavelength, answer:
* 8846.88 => 20.7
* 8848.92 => 21.2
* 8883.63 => 21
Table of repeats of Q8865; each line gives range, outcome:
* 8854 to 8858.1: 20.6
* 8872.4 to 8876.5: 21.4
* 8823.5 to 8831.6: 20.5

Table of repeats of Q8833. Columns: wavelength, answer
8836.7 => 19.7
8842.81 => 19.9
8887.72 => 23.8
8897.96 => 21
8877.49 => 21.1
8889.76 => 15.6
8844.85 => 20.1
